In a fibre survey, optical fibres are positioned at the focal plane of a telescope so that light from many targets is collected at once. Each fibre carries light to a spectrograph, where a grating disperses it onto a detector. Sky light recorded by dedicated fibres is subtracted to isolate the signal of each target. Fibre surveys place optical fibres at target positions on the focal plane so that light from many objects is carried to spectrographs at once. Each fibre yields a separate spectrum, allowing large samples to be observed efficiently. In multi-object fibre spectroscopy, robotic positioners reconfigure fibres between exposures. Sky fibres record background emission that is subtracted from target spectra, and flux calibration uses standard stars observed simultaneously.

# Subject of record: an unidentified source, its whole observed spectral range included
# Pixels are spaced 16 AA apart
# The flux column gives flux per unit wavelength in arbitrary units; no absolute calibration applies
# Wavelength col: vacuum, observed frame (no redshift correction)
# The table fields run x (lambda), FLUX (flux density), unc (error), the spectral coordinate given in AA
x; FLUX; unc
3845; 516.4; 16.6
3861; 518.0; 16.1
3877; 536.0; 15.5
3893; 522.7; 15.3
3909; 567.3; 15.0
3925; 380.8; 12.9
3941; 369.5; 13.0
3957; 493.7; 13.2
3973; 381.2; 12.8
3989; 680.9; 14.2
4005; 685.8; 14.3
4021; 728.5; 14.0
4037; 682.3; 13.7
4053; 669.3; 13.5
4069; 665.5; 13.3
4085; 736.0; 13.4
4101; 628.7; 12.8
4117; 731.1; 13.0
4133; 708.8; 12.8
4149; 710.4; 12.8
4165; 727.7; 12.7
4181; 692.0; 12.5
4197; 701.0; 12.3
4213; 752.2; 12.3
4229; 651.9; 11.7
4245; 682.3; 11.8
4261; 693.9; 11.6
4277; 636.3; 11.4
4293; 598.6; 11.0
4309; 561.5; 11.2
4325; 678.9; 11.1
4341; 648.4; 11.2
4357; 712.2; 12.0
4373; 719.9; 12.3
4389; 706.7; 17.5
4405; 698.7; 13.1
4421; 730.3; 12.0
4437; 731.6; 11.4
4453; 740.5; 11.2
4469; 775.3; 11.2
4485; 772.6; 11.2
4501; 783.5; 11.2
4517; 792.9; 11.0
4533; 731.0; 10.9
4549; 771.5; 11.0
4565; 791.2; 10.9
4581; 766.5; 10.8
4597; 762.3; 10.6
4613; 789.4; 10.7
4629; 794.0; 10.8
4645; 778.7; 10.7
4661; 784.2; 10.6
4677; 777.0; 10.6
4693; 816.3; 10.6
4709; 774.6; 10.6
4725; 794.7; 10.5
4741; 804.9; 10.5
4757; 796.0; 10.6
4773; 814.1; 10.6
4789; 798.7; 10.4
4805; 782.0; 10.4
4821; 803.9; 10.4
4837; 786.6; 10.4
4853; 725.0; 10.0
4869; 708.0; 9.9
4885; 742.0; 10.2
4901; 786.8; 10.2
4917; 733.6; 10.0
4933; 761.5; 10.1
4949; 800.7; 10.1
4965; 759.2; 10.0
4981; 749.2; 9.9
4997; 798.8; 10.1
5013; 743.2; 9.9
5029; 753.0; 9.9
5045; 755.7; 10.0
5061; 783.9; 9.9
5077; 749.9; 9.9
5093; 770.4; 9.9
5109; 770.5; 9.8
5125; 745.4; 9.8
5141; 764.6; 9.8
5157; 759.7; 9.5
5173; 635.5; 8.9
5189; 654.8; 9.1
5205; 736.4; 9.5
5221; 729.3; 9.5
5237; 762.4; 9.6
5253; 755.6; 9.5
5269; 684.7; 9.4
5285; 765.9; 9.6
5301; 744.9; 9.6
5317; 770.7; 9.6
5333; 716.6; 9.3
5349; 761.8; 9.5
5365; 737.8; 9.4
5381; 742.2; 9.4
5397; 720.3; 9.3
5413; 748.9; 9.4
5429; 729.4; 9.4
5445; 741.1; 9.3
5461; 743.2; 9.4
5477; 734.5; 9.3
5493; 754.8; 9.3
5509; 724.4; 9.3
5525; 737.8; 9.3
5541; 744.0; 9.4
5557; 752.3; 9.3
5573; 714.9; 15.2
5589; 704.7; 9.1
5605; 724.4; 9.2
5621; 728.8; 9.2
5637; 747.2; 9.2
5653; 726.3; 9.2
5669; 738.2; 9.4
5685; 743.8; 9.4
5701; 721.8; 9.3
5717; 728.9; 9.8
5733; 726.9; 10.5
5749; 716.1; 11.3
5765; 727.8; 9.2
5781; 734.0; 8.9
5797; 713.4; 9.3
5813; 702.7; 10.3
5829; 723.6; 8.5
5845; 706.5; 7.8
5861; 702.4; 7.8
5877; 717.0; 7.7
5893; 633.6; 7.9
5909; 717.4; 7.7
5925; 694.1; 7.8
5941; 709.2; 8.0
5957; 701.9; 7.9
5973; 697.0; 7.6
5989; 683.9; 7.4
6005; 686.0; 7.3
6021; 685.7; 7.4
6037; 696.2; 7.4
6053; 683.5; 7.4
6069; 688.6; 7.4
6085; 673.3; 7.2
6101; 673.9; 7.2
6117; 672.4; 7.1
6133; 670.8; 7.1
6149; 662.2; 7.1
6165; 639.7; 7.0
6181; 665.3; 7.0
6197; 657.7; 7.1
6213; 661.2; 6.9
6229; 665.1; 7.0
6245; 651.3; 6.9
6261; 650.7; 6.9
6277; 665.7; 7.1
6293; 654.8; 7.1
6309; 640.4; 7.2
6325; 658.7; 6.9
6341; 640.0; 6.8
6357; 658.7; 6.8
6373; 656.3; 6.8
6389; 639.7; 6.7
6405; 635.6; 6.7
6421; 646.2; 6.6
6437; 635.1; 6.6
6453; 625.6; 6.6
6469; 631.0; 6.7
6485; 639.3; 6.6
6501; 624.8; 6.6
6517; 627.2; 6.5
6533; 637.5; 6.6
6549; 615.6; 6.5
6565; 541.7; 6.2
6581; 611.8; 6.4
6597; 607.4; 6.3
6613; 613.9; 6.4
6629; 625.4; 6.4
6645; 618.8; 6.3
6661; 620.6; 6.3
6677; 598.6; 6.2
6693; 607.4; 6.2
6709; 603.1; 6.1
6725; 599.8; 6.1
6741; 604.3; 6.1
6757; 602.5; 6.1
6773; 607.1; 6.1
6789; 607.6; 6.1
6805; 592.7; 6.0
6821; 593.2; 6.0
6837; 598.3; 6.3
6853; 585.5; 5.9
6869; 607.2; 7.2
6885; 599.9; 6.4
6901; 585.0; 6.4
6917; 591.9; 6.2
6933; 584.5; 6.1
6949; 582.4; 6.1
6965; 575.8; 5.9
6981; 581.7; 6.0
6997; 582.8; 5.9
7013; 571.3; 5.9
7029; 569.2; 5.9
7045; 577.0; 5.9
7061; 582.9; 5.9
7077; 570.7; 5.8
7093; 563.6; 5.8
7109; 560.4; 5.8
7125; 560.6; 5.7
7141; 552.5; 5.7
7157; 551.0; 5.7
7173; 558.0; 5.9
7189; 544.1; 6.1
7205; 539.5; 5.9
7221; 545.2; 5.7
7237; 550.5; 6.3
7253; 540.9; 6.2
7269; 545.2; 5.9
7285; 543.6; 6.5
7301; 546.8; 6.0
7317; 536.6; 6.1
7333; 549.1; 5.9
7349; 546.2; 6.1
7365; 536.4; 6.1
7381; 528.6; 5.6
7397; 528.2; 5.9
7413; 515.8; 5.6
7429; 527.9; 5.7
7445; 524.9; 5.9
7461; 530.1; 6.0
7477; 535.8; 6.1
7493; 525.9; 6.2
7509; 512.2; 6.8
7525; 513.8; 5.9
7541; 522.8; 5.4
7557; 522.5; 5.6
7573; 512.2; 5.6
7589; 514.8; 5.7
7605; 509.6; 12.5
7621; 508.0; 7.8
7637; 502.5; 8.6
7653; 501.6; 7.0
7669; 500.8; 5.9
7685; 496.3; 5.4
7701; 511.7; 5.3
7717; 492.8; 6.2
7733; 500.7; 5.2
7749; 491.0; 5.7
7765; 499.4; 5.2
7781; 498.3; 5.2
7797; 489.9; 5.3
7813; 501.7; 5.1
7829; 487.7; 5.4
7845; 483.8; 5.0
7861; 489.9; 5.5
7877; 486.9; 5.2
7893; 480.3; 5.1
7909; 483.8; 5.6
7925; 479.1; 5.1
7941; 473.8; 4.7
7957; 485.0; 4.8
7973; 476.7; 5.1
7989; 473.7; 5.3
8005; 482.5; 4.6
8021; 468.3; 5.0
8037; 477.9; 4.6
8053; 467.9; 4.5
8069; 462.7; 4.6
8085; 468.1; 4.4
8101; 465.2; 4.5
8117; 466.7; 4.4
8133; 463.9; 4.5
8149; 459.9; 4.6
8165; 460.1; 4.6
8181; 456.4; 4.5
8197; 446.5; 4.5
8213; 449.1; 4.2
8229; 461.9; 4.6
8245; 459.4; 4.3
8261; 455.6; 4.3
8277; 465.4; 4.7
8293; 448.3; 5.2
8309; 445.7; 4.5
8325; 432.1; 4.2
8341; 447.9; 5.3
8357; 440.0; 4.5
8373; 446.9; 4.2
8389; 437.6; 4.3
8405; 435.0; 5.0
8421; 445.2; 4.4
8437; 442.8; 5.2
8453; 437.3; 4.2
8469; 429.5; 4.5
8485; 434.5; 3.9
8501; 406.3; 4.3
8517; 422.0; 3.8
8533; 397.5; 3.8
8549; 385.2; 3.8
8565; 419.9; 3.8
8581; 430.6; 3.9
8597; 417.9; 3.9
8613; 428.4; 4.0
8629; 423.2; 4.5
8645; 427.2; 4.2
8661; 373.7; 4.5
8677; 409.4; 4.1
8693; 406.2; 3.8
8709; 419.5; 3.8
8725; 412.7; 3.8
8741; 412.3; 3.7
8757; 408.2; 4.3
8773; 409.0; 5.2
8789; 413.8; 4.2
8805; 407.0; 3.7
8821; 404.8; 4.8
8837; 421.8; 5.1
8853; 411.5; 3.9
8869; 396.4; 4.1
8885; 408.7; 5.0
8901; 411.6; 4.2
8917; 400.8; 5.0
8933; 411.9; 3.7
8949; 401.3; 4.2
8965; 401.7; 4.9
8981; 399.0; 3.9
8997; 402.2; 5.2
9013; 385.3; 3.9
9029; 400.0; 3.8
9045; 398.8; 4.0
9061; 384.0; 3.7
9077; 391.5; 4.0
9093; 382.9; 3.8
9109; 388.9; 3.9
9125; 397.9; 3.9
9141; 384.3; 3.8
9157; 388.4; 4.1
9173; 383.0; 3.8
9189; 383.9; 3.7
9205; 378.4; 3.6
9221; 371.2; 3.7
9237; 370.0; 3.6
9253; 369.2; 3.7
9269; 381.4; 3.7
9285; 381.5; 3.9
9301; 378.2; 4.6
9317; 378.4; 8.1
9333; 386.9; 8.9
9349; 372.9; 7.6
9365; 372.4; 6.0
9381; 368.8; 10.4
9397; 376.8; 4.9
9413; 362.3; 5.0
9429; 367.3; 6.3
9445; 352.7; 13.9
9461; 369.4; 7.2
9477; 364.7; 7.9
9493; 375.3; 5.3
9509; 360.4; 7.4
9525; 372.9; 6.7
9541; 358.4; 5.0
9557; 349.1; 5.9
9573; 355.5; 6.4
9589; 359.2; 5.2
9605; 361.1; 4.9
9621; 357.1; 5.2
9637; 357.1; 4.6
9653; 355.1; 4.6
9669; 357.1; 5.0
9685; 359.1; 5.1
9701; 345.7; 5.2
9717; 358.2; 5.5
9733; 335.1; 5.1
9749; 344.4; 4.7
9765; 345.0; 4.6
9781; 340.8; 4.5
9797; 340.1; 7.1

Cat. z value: 0.00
